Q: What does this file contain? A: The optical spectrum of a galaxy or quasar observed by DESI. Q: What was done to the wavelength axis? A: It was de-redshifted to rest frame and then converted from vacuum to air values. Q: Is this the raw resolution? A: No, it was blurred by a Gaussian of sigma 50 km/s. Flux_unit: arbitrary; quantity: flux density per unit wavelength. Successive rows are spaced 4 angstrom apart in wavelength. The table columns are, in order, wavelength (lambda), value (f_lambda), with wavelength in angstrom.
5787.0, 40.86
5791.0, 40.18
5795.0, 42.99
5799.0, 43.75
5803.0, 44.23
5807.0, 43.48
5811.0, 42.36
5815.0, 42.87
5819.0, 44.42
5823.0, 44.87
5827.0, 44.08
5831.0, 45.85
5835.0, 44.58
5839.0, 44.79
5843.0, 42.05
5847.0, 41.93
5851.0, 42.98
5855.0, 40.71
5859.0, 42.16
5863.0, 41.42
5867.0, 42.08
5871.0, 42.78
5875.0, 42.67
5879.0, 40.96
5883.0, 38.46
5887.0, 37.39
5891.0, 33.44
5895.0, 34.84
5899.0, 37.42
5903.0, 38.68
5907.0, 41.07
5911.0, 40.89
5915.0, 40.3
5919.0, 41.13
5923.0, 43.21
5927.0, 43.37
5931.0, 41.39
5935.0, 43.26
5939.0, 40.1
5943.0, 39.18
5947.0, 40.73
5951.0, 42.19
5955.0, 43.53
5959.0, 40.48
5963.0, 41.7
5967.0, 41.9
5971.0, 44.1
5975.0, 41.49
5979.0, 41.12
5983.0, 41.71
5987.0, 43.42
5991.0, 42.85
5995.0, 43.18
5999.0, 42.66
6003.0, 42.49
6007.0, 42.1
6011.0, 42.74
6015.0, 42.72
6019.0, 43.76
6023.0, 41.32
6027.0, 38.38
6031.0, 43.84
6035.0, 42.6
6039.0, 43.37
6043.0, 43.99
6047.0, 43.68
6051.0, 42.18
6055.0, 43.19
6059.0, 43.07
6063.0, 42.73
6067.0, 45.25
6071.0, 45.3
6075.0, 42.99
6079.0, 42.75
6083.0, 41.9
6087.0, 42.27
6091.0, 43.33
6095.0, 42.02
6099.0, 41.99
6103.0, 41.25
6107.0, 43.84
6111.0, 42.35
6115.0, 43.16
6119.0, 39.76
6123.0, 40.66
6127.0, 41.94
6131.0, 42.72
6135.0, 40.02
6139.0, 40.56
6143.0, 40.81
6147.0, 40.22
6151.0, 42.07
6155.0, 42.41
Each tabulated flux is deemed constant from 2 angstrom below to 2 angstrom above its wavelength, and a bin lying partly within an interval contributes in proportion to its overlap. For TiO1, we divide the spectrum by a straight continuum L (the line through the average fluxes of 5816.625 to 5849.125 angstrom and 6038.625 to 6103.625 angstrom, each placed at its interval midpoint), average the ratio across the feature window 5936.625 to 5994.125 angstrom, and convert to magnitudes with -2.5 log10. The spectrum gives 0.04 mag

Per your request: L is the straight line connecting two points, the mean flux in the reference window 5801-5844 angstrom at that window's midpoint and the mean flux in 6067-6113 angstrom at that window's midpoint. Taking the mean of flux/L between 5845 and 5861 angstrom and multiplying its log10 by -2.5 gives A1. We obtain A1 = 0.05 mag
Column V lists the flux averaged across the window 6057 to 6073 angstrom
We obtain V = 44.1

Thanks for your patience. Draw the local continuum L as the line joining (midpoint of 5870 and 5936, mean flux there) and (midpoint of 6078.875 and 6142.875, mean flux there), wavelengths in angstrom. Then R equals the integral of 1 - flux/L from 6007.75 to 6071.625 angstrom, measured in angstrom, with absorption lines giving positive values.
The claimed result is -2.7 angstrom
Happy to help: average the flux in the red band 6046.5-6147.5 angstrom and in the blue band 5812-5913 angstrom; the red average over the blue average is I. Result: 1.0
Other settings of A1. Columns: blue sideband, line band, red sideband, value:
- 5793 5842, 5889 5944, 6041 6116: 0.10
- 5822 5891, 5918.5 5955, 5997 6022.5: 0.02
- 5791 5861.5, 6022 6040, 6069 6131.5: 0.02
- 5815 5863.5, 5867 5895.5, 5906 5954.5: 0.09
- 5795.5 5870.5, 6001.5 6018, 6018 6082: 0.01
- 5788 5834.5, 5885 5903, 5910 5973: 0.17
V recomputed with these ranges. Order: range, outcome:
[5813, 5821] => 43.6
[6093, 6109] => 42.3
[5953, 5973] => 42.3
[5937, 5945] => 39.6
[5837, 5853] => 42.9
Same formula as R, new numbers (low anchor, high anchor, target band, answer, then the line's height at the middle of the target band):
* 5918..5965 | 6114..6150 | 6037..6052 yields -0.73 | 41.4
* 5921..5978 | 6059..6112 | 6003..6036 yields 0.19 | 42.4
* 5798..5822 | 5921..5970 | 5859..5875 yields 0.24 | 42.8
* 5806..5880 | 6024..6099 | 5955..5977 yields 0.44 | 42.9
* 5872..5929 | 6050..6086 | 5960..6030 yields -0.91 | 41.7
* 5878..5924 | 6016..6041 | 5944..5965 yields -0.70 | 40.3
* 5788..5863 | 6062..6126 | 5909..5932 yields 0.66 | 43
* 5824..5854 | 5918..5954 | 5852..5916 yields 4.52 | 42.8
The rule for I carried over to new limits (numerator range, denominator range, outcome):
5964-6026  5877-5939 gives 1.07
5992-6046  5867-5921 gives 1.08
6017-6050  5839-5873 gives 1.01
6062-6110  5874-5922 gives 1.10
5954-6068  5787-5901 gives 1.02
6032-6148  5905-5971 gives 1.02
